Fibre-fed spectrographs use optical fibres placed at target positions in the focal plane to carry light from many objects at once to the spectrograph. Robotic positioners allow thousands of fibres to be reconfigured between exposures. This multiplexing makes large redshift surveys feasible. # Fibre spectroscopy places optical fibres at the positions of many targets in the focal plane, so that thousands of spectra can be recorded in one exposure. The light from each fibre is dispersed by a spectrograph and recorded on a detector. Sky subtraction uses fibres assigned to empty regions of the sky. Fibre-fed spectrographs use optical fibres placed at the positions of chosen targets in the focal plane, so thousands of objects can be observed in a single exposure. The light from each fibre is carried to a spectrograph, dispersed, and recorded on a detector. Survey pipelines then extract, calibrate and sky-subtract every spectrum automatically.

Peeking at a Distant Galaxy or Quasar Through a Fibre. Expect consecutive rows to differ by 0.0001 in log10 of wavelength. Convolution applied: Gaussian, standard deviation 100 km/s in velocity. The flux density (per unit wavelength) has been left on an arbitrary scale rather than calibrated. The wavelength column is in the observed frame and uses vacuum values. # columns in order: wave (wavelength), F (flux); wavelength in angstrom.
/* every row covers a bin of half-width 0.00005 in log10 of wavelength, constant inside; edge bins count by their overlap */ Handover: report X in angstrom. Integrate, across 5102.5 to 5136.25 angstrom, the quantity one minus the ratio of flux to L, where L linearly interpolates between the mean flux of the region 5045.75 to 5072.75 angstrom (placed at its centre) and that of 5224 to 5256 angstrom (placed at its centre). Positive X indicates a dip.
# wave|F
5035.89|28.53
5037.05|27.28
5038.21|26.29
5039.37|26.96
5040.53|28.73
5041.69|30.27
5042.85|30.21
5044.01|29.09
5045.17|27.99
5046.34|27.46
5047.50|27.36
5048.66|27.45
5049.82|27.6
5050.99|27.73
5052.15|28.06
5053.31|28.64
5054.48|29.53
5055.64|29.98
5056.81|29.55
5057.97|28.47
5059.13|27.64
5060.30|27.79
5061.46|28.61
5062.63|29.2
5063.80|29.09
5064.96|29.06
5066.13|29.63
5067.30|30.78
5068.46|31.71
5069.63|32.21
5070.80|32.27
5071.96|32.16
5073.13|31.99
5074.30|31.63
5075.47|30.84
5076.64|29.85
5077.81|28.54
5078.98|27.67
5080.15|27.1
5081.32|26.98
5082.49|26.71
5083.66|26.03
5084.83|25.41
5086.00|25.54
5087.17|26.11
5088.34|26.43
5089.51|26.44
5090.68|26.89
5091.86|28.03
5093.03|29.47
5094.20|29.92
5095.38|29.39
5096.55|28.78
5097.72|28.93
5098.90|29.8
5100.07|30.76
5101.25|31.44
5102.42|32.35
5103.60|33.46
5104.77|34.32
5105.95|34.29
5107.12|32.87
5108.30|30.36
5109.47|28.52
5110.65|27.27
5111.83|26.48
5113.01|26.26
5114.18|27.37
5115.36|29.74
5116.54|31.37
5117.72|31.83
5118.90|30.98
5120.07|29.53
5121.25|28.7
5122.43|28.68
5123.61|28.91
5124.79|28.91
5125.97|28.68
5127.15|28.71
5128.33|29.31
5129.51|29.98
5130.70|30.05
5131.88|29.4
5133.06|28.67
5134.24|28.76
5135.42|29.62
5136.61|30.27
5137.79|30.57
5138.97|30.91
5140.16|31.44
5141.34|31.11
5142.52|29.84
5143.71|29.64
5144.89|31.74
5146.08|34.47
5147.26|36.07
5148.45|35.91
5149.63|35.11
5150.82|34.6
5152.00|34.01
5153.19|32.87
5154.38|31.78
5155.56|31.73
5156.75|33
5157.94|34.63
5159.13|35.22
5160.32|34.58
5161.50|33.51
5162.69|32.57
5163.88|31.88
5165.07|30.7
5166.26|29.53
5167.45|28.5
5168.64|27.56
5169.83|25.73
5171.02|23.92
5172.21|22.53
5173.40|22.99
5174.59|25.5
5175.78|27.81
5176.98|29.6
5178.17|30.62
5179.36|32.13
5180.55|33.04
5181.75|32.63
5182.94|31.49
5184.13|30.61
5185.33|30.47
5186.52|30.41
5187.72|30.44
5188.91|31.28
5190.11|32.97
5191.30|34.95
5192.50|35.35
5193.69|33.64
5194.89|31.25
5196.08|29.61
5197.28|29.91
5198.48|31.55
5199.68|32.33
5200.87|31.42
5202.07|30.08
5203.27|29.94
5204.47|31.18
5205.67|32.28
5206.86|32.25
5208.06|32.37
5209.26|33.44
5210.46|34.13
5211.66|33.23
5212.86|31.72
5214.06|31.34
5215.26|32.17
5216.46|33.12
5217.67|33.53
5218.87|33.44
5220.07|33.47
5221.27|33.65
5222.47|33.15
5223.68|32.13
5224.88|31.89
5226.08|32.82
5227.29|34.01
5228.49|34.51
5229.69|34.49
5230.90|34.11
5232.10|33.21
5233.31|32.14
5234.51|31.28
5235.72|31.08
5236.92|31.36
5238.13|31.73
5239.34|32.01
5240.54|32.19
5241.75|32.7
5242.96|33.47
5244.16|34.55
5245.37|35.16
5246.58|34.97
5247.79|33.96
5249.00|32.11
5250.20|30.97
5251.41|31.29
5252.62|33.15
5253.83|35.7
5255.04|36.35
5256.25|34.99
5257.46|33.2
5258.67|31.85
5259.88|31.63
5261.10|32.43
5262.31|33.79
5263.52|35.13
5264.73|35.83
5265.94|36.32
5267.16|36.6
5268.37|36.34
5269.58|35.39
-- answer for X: 0.8 angstrom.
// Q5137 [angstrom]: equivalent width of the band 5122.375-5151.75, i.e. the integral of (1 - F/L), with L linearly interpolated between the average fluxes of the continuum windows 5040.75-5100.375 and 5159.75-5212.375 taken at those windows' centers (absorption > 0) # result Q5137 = -1.0 angstrom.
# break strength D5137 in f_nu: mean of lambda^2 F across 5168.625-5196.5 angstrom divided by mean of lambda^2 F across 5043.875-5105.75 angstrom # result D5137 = 1.1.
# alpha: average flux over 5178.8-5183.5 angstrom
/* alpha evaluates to 32.3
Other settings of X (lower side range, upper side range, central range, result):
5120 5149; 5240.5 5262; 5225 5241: 0.1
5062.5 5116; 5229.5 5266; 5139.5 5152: -0.9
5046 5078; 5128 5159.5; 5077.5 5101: 1.9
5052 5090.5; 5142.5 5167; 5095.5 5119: 0.2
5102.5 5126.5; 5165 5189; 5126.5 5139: 0.0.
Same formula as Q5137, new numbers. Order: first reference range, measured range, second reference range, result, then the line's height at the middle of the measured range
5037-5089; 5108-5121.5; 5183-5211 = 0.4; 29.9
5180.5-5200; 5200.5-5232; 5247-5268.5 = -0.1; 32.6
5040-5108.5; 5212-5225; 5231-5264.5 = -0.1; 32.5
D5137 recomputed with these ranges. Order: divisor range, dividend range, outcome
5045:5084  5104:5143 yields 1.05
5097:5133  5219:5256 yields 1.16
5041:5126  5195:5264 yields 1.19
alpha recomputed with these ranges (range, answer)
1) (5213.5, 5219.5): 32.7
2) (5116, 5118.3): 31.6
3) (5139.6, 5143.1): 30.9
